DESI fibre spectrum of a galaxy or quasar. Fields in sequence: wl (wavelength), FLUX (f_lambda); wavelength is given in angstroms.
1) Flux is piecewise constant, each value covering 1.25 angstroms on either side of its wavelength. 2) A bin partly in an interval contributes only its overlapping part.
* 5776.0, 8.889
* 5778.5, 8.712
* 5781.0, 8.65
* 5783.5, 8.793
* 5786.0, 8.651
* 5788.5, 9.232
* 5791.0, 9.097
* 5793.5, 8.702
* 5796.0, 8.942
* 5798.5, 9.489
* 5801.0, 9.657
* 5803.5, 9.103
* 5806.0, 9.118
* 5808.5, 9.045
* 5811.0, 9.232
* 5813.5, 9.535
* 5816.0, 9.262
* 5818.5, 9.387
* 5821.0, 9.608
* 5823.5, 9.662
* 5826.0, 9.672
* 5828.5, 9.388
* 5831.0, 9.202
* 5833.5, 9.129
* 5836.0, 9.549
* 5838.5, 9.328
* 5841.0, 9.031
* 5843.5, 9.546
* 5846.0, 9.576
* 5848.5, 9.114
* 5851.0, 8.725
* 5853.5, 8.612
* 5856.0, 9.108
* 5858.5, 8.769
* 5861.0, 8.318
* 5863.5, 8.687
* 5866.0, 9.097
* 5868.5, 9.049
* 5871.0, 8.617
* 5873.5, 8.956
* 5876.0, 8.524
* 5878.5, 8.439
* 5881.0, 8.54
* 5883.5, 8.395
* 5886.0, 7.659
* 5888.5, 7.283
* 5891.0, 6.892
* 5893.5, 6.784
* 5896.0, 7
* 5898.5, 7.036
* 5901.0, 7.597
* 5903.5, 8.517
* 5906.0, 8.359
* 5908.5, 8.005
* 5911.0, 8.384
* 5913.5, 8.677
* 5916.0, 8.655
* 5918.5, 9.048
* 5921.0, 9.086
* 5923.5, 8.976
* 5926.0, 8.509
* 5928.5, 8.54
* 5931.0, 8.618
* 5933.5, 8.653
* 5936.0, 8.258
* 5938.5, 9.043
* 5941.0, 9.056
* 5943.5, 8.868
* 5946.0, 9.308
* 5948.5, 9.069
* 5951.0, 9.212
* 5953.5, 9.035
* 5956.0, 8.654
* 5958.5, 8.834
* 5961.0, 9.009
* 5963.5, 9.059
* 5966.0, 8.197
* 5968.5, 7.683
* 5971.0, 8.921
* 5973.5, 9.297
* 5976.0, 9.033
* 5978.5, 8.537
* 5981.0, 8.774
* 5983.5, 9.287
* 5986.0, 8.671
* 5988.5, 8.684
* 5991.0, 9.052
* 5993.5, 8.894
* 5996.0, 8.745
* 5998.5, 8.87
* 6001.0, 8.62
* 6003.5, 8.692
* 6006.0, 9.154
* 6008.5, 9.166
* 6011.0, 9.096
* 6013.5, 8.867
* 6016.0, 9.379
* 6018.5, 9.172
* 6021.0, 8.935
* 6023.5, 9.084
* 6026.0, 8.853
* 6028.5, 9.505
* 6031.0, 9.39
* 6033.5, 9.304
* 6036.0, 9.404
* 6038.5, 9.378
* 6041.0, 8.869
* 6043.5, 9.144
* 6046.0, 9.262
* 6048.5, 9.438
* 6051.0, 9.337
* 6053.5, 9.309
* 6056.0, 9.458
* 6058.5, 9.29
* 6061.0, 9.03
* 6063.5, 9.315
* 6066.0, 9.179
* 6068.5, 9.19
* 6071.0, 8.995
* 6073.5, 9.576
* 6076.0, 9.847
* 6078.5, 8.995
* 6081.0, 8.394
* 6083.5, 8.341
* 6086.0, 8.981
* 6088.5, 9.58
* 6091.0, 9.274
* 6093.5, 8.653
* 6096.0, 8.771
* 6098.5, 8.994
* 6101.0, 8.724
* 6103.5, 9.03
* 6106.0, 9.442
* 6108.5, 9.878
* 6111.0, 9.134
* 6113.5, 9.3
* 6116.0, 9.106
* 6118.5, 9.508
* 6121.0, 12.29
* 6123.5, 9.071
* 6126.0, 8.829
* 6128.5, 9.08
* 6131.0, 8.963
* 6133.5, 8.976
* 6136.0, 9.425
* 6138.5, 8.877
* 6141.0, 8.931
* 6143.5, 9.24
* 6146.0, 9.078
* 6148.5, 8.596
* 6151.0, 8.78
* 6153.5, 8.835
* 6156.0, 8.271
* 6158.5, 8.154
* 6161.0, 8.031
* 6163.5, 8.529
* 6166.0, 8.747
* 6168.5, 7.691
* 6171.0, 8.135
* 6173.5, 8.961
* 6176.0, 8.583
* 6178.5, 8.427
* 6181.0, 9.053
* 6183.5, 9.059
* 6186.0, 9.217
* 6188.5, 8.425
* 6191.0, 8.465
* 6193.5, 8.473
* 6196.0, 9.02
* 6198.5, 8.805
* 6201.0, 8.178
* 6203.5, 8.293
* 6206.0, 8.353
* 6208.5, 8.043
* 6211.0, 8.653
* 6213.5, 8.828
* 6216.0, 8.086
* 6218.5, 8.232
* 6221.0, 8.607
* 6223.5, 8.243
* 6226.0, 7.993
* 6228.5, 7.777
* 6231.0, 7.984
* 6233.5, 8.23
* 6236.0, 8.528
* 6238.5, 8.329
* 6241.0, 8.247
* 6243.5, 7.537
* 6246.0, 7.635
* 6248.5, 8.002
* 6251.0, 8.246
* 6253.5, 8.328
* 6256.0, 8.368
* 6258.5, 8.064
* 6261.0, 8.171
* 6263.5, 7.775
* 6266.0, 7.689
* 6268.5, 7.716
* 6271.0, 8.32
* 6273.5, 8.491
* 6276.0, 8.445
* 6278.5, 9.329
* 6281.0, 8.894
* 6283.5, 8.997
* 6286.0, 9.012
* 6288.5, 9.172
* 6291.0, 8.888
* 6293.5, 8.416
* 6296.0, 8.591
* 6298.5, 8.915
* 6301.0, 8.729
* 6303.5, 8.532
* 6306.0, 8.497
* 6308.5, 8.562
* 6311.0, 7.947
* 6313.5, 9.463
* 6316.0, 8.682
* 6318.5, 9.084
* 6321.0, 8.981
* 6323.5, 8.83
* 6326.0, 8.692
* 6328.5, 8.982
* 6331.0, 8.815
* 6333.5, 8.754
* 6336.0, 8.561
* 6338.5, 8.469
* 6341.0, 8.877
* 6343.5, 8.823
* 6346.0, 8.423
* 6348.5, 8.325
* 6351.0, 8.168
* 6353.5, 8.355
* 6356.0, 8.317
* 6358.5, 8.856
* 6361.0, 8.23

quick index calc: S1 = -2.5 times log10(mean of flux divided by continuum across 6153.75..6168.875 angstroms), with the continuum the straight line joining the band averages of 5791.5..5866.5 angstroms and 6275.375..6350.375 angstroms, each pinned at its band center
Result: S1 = 0.07 mag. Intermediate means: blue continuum 9.19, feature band 8.31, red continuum 8.75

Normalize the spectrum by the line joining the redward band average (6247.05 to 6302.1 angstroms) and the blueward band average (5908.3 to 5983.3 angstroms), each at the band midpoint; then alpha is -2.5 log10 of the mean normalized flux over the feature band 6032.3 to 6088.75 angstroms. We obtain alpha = -0.06 mag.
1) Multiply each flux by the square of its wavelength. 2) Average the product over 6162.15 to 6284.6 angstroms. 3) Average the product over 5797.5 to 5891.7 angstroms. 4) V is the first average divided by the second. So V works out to 1.06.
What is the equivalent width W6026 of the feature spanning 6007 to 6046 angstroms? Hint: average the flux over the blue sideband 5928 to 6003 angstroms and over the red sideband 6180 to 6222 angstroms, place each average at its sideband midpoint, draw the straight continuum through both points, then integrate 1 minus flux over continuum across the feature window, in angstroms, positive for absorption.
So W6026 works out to -1.9 angstroms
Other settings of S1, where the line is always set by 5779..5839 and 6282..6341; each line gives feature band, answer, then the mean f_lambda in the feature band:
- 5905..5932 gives 0.060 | 8.63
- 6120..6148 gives -0.044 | 9.3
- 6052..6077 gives -0.039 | 9.31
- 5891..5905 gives 0.235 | 7.36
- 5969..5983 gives 0.024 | 8.87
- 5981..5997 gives 0.021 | 8.88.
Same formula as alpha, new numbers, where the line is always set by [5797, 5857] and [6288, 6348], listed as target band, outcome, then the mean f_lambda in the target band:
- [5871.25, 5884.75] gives 0.08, 8.57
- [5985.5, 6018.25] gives 0.02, 8.93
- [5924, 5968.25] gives 0.04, 8.8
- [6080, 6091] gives 0.01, 8.88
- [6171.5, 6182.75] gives 0.02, 8.73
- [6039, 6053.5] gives -0.02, 9.23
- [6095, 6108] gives -0.01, 9.05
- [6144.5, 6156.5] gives 0.02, 8.75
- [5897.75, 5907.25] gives 0.16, 7.92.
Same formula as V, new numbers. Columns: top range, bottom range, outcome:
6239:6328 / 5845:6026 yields 1.10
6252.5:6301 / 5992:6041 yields 1.02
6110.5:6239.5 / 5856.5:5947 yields 1.13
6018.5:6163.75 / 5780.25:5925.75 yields 1.13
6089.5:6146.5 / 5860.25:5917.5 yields 1.22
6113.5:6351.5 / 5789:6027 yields 1.09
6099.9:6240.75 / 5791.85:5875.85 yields 1.07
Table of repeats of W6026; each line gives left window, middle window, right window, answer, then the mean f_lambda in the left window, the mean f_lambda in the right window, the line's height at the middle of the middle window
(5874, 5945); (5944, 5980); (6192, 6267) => -2.5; 8.28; 8.23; 8.27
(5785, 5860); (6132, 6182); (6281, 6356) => 1.2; 9.21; 8.7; 8.87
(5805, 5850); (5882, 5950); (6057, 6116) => 7.1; 9.35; 9.13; 9.28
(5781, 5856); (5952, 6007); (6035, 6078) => 2.7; 9.21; 9.29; 9.26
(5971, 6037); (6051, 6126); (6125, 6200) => -3.4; 9.01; 8.72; 8.86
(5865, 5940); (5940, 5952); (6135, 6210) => -1.1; 8.31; 8.62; 8.36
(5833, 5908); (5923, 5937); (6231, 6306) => -0.2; 8.46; 8.39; 8.45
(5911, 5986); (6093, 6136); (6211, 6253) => -4.4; 8.81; 8.17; 8.44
